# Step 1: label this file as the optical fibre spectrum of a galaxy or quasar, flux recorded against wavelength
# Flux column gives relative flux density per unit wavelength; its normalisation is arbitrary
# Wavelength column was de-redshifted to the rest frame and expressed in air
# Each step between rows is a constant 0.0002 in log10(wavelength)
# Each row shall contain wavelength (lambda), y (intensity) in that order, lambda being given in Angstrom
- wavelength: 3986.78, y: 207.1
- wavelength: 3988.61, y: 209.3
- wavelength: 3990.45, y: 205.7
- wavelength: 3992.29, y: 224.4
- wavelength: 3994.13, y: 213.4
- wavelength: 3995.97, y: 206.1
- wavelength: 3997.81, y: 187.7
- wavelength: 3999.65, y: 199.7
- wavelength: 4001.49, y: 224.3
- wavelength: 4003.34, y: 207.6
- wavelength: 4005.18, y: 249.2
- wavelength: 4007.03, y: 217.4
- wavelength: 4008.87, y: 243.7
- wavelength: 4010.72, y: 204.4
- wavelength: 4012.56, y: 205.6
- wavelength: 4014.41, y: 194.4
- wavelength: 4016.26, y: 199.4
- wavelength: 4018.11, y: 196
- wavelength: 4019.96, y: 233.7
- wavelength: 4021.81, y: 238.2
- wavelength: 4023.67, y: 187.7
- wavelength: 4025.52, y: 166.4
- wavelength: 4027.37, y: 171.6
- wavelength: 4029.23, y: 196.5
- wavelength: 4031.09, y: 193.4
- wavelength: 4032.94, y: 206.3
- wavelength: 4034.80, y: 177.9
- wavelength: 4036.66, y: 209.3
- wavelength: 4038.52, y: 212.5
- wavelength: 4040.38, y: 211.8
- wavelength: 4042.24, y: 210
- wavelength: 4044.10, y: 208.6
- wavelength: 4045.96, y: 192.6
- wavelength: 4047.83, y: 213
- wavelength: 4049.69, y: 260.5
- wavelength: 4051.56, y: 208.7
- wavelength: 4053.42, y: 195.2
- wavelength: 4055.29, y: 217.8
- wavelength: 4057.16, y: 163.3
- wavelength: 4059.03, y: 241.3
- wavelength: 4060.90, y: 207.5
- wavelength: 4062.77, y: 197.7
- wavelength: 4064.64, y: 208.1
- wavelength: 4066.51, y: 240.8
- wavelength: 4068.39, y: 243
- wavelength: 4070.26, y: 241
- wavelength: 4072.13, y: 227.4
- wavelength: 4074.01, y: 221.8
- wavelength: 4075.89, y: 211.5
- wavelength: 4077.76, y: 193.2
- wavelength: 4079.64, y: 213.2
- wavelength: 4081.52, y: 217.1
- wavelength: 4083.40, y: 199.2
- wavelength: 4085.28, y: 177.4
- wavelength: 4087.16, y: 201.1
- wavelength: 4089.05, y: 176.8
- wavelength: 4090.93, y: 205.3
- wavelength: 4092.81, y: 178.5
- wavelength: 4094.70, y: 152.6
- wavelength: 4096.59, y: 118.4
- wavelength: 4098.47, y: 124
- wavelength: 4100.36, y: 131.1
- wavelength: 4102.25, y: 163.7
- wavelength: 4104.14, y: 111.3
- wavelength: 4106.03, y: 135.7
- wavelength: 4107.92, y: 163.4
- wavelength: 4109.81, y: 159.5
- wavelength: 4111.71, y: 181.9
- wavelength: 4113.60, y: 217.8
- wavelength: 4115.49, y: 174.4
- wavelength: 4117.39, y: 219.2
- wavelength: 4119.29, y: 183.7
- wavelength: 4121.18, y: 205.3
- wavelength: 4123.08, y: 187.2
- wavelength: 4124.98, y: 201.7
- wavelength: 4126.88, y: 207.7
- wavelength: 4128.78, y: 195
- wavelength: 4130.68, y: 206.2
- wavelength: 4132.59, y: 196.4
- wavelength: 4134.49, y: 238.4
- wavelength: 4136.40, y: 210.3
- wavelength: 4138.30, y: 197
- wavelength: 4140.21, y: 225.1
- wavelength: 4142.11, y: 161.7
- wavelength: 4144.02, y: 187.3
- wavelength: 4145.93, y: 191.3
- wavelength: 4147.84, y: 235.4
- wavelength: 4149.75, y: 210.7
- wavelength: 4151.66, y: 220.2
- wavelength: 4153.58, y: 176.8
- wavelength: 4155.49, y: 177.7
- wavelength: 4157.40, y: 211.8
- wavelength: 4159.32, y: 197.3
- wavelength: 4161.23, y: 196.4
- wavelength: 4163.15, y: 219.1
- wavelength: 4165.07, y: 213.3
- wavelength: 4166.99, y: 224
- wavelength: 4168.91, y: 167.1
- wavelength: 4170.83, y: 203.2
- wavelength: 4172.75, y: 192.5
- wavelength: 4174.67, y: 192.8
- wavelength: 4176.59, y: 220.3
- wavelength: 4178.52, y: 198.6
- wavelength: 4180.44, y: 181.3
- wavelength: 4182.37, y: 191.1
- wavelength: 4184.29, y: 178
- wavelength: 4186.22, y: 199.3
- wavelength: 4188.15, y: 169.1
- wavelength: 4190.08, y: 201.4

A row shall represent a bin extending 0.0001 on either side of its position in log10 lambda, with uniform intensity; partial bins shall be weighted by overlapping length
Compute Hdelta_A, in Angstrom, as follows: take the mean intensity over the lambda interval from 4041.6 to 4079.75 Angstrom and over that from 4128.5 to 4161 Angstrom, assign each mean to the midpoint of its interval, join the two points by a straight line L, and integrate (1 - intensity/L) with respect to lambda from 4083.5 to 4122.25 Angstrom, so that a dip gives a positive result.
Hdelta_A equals 7.2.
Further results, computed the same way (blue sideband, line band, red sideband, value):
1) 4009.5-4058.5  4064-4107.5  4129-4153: 3.92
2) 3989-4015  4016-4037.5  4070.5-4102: 0.74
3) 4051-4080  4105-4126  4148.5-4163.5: 2.31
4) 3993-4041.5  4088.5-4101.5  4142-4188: 3.03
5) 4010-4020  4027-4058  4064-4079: 1.39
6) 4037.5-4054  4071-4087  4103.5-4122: -1.06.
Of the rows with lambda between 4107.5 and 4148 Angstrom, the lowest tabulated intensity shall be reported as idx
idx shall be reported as 159.5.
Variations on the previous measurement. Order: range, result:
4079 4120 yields 111.3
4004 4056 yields 166.4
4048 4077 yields 163.3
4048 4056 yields 195.2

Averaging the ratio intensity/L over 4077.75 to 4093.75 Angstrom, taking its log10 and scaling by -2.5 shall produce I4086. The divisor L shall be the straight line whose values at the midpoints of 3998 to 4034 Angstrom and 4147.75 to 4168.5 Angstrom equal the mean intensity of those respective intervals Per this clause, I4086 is 0.05 mag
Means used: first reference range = 207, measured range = 196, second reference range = 205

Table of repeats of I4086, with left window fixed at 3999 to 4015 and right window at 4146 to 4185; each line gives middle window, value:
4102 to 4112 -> 0.35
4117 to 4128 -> 0.03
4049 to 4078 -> -0.03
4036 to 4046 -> 0.02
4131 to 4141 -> -0.05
